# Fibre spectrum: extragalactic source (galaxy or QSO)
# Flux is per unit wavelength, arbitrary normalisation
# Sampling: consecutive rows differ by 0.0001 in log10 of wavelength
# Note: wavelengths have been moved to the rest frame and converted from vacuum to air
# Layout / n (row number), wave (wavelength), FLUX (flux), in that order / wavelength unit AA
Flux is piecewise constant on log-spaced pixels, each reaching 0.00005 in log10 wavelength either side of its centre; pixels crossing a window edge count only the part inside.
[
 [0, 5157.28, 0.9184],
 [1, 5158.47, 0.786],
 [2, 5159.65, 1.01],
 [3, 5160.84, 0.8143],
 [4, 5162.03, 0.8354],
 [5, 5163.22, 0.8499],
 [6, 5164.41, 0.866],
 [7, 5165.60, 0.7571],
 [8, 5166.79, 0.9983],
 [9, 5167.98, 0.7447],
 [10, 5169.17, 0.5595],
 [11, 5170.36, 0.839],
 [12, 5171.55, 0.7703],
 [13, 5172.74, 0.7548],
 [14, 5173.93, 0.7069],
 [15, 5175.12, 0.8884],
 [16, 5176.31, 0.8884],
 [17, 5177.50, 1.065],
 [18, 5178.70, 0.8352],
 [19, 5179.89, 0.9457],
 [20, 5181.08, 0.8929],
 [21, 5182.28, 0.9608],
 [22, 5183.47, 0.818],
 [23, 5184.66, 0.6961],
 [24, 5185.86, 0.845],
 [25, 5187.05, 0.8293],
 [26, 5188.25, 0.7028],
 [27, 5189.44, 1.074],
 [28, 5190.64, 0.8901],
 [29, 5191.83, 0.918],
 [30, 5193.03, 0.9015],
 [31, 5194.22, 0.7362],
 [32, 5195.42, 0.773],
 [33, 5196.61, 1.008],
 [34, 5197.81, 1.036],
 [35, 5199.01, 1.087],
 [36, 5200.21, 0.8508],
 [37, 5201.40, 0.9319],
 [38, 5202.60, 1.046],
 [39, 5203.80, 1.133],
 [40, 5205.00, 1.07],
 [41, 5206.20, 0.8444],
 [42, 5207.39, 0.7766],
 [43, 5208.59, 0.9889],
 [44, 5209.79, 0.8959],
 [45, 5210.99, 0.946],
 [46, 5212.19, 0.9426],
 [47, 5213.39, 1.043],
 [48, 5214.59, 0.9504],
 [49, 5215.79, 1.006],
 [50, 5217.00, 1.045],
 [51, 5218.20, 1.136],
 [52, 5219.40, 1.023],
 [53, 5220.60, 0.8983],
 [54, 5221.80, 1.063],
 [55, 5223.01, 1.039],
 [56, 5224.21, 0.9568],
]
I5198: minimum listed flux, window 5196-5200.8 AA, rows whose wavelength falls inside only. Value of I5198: 0.8508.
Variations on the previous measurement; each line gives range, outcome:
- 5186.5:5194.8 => 0.7028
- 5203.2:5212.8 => 0.7766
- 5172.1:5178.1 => 0.7069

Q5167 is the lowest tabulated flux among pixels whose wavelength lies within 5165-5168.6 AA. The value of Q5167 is 0.7447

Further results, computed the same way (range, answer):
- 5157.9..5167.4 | 0.7571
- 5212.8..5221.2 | 0.8983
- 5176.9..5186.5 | 0.6961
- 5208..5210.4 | 0.8959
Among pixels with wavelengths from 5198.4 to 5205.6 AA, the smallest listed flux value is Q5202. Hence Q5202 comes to 0.8508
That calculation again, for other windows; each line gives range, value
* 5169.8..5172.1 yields 0.7703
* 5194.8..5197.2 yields 0.773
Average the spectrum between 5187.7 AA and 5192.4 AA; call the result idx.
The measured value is 0.899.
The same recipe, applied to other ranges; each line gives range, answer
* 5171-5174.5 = 0.744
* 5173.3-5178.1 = 0.887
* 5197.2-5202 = 0.976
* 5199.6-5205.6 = 1.01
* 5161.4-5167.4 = 0.86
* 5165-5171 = 0.78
